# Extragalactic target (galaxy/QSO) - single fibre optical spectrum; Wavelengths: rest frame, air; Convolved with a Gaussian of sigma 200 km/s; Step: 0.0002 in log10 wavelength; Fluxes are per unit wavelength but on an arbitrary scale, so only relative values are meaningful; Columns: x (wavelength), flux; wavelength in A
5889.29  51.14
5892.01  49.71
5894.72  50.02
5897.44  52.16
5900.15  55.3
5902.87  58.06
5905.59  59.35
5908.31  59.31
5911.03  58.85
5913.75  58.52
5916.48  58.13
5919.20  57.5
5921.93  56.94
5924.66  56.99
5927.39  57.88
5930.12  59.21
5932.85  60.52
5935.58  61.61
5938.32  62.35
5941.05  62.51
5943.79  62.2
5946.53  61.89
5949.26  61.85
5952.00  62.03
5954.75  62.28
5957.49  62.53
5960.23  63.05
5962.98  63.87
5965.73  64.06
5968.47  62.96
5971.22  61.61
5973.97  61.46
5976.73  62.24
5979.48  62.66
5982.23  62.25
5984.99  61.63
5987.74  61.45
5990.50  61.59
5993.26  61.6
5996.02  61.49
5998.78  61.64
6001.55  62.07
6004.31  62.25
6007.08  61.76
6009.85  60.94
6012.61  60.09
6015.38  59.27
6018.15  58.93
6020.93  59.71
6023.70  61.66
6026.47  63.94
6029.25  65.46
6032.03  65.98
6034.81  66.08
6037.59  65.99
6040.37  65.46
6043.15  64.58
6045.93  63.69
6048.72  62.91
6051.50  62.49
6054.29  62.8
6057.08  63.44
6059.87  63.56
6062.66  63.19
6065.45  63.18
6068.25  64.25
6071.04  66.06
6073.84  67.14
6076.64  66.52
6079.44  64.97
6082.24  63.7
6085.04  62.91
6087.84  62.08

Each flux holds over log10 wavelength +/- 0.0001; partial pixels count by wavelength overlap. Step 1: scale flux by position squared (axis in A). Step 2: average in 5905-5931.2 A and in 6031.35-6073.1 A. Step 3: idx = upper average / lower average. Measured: 1.2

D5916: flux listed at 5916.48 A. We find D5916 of 58.13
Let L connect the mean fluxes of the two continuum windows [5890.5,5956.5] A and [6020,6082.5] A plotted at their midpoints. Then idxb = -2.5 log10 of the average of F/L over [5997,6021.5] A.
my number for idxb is 0.03 mag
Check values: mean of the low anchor 58.6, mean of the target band 60.8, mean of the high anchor 64.3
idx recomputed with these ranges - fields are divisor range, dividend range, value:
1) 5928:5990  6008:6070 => 1.04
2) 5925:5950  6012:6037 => 1.06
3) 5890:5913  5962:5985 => 1.16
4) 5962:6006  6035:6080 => 1.06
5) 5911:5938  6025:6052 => 1.14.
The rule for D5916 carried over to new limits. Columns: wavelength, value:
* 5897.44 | 52.16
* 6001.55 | 62.07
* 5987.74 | 61.45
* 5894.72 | 50.02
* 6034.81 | 66.08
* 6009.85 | 60.94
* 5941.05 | 62.51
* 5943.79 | 62.2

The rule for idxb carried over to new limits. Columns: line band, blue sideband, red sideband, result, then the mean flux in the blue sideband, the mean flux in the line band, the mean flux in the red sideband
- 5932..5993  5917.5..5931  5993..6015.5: -0.05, 57.7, 62.2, 61.3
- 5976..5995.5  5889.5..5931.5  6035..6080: -0.03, 56.4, 61.9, 64.4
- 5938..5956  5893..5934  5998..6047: -0.06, 57.2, 62.1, 62.8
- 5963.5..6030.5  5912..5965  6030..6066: 0.01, 60.7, 61.8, 64.2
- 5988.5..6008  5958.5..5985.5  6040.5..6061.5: 0.02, 62.6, 61.7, 63.5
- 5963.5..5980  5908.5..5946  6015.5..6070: -0.03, 59.5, 62.6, 63.5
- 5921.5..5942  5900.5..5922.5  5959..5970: 0.01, 58.2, 59.8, 63.5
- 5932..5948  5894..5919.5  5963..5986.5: -0.04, 56.9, 61.9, 62.5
